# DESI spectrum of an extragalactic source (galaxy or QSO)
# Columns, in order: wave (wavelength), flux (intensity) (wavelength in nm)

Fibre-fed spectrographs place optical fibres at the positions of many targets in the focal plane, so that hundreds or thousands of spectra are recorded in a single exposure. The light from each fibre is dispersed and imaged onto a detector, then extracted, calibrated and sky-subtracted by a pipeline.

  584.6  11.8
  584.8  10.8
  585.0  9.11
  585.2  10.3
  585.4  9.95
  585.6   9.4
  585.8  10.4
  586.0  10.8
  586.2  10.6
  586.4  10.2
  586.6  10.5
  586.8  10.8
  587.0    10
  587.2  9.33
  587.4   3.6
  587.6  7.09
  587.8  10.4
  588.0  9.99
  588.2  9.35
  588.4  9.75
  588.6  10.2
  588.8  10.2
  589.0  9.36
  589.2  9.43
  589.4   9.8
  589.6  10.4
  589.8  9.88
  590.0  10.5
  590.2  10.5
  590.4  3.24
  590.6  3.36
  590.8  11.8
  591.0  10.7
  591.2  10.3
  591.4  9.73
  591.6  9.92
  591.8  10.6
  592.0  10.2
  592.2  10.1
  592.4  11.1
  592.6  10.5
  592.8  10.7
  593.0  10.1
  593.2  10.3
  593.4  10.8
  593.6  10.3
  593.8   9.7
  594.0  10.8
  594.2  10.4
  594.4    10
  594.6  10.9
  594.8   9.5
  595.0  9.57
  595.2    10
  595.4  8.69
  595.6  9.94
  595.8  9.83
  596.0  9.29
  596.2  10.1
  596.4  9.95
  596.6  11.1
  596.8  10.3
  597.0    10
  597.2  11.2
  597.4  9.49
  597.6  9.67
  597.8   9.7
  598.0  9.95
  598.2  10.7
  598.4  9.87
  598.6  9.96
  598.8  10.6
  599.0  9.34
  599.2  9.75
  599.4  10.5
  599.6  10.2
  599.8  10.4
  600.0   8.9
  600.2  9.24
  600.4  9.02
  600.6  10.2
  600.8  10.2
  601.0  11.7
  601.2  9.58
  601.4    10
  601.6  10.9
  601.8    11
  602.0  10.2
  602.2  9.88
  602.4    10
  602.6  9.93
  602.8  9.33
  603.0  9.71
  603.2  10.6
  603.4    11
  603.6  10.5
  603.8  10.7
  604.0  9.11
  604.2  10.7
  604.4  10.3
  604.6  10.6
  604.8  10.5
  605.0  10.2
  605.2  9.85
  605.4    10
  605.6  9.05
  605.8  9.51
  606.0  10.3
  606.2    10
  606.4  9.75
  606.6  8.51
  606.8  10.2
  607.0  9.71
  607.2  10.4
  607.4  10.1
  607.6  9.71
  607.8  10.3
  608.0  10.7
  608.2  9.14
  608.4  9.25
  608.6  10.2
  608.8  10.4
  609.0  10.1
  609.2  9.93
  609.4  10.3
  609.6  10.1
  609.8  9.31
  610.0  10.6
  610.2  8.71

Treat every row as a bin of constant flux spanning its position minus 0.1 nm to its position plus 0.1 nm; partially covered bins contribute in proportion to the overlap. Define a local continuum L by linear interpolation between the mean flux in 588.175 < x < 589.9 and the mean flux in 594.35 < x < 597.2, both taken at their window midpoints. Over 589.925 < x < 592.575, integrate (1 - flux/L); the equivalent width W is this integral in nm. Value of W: 0.13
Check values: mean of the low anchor 9.84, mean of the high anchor 9.98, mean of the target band 9.41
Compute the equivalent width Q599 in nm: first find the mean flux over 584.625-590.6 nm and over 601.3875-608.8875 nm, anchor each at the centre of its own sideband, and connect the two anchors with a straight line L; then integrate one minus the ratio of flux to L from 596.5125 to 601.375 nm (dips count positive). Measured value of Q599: -0.11 nm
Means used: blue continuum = 9.44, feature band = 10.1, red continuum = 10.1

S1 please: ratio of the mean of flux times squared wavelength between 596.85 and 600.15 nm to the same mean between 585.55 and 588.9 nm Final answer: 1.09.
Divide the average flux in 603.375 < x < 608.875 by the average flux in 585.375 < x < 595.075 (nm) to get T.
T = 1.03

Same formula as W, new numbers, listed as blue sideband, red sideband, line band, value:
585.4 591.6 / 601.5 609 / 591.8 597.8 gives -0.31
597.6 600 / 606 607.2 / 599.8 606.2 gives -0.14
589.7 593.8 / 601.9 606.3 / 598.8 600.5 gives 0.04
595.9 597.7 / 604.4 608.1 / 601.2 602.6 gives -0.03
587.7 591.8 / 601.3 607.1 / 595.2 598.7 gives -0.08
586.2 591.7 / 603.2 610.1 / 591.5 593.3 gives -0.18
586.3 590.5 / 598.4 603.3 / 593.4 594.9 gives -0.10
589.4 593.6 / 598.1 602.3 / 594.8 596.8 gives 0.02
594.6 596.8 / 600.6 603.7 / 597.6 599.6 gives 0.01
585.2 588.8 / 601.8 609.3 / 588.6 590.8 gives 0.18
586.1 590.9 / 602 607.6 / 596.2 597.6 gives -0.10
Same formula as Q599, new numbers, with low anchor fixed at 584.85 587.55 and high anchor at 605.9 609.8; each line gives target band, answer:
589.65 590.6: 0.15 nm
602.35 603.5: -0.03 nm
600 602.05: -0.07 nm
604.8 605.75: 0.01 nm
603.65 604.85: -0.05 nm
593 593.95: -0.06 nm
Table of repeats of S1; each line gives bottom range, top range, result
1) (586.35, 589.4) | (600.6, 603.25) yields 1.15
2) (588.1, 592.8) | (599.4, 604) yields 1.09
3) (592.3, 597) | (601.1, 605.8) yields 1.03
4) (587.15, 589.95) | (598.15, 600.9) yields 1.11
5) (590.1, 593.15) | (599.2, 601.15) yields 1.08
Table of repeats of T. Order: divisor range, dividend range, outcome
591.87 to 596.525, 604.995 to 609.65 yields 0.98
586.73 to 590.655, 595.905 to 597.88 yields 1.13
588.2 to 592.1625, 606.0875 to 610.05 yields 1.05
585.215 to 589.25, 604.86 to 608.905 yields 1.03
